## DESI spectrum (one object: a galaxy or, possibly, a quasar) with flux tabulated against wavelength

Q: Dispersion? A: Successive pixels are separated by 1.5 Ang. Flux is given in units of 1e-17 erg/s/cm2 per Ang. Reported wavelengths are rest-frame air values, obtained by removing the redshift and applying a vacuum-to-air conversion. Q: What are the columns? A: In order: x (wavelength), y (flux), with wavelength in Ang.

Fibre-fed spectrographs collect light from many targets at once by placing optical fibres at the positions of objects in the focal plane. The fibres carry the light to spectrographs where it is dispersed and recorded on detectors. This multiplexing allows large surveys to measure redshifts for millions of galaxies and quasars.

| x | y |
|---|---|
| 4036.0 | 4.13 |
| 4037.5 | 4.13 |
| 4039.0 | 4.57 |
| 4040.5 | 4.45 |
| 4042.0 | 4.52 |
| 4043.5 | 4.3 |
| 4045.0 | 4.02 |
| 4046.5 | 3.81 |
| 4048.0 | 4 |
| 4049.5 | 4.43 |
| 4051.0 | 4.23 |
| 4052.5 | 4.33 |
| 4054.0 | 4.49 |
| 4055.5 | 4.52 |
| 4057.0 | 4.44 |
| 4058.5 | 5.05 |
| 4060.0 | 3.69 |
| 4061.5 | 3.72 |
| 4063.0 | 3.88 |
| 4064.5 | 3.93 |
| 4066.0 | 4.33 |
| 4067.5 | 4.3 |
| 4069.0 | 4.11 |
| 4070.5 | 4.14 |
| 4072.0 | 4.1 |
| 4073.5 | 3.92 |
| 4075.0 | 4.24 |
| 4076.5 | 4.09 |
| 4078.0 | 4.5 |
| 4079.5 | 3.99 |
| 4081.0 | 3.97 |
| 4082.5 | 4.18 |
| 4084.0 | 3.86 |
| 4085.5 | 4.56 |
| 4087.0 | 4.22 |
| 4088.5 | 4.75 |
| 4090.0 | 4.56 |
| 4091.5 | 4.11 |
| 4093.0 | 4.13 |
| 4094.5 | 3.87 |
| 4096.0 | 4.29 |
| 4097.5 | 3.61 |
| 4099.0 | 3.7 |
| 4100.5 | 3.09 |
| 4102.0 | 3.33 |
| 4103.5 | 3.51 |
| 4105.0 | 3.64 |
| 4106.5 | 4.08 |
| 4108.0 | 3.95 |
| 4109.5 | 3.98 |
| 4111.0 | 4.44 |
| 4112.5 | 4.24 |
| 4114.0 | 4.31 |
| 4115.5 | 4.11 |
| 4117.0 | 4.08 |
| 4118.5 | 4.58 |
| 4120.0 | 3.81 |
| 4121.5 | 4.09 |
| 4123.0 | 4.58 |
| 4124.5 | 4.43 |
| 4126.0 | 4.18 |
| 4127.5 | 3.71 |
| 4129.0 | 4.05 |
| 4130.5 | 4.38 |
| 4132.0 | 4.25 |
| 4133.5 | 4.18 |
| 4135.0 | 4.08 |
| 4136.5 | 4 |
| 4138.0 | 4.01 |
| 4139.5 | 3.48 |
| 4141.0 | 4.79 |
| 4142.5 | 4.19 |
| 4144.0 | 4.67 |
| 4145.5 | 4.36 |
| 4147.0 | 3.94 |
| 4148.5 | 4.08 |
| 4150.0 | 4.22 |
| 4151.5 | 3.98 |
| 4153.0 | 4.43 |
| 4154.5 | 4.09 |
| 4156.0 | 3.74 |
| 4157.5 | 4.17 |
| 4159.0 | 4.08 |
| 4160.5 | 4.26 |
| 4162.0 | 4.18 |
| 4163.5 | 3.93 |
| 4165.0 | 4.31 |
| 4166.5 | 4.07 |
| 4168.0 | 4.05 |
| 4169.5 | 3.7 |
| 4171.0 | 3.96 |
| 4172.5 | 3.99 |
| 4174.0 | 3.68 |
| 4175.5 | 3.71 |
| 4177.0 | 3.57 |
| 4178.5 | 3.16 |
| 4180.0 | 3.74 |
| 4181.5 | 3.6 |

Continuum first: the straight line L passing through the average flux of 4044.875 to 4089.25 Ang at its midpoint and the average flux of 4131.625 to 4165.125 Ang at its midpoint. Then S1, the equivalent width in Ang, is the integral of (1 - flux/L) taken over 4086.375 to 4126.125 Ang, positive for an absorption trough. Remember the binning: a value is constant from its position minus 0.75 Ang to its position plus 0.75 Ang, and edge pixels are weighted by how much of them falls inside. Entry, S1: 1.1 Ang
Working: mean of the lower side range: 4.2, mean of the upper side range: 4.14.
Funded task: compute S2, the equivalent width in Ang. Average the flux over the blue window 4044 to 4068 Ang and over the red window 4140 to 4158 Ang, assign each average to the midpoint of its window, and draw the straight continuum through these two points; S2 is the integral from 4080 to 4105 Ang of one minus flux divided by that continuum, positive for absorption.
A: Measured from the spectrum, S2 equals 1.4 Ang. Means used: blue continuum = 4.2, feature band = 3.97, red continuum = 4.21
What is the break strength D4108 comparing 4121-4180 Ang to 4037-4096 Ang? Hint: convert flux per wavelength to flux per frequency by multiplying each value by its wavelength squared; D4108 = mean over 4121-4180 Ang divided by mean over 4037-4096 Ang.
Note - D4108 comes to 1.00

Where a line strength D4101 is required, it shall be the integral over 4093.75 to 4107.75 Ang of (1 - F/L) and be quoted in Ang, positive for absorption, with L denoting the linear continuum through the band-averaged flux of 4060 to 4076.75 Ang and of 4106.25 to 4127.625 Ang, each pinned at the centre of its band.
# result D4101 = 1.53 Ang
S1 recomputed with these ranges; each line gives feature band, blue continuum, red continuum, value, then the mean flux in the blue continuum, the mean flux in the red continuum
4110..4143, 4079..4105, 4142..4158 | -0.7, 3.97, 4.17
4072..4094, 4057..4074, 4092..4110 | -1.5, 4.12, 3.77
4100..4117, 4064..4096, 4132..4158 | 1.1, 4.19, 4.14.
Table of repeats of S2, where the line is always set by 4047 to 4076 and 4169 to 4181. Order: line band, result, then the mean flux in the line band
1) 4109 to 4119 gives -0.72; 4.25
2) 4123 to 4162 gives -3.32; 4.16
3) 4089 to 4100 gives 0.05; 4.03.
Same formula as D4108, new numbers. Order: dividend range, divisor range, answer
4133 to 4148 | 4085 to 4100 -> 1.03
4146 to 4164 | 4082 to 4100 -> 1.02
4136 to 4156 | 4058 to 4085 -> 1.05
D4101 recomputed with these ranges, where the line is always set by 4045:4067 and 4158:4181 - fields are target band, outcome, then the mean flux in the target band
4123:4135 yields -0.6 Ang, 4.19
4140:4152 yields -0.9 Ang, 4.27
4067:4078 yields 0.0 Ang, 4.15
